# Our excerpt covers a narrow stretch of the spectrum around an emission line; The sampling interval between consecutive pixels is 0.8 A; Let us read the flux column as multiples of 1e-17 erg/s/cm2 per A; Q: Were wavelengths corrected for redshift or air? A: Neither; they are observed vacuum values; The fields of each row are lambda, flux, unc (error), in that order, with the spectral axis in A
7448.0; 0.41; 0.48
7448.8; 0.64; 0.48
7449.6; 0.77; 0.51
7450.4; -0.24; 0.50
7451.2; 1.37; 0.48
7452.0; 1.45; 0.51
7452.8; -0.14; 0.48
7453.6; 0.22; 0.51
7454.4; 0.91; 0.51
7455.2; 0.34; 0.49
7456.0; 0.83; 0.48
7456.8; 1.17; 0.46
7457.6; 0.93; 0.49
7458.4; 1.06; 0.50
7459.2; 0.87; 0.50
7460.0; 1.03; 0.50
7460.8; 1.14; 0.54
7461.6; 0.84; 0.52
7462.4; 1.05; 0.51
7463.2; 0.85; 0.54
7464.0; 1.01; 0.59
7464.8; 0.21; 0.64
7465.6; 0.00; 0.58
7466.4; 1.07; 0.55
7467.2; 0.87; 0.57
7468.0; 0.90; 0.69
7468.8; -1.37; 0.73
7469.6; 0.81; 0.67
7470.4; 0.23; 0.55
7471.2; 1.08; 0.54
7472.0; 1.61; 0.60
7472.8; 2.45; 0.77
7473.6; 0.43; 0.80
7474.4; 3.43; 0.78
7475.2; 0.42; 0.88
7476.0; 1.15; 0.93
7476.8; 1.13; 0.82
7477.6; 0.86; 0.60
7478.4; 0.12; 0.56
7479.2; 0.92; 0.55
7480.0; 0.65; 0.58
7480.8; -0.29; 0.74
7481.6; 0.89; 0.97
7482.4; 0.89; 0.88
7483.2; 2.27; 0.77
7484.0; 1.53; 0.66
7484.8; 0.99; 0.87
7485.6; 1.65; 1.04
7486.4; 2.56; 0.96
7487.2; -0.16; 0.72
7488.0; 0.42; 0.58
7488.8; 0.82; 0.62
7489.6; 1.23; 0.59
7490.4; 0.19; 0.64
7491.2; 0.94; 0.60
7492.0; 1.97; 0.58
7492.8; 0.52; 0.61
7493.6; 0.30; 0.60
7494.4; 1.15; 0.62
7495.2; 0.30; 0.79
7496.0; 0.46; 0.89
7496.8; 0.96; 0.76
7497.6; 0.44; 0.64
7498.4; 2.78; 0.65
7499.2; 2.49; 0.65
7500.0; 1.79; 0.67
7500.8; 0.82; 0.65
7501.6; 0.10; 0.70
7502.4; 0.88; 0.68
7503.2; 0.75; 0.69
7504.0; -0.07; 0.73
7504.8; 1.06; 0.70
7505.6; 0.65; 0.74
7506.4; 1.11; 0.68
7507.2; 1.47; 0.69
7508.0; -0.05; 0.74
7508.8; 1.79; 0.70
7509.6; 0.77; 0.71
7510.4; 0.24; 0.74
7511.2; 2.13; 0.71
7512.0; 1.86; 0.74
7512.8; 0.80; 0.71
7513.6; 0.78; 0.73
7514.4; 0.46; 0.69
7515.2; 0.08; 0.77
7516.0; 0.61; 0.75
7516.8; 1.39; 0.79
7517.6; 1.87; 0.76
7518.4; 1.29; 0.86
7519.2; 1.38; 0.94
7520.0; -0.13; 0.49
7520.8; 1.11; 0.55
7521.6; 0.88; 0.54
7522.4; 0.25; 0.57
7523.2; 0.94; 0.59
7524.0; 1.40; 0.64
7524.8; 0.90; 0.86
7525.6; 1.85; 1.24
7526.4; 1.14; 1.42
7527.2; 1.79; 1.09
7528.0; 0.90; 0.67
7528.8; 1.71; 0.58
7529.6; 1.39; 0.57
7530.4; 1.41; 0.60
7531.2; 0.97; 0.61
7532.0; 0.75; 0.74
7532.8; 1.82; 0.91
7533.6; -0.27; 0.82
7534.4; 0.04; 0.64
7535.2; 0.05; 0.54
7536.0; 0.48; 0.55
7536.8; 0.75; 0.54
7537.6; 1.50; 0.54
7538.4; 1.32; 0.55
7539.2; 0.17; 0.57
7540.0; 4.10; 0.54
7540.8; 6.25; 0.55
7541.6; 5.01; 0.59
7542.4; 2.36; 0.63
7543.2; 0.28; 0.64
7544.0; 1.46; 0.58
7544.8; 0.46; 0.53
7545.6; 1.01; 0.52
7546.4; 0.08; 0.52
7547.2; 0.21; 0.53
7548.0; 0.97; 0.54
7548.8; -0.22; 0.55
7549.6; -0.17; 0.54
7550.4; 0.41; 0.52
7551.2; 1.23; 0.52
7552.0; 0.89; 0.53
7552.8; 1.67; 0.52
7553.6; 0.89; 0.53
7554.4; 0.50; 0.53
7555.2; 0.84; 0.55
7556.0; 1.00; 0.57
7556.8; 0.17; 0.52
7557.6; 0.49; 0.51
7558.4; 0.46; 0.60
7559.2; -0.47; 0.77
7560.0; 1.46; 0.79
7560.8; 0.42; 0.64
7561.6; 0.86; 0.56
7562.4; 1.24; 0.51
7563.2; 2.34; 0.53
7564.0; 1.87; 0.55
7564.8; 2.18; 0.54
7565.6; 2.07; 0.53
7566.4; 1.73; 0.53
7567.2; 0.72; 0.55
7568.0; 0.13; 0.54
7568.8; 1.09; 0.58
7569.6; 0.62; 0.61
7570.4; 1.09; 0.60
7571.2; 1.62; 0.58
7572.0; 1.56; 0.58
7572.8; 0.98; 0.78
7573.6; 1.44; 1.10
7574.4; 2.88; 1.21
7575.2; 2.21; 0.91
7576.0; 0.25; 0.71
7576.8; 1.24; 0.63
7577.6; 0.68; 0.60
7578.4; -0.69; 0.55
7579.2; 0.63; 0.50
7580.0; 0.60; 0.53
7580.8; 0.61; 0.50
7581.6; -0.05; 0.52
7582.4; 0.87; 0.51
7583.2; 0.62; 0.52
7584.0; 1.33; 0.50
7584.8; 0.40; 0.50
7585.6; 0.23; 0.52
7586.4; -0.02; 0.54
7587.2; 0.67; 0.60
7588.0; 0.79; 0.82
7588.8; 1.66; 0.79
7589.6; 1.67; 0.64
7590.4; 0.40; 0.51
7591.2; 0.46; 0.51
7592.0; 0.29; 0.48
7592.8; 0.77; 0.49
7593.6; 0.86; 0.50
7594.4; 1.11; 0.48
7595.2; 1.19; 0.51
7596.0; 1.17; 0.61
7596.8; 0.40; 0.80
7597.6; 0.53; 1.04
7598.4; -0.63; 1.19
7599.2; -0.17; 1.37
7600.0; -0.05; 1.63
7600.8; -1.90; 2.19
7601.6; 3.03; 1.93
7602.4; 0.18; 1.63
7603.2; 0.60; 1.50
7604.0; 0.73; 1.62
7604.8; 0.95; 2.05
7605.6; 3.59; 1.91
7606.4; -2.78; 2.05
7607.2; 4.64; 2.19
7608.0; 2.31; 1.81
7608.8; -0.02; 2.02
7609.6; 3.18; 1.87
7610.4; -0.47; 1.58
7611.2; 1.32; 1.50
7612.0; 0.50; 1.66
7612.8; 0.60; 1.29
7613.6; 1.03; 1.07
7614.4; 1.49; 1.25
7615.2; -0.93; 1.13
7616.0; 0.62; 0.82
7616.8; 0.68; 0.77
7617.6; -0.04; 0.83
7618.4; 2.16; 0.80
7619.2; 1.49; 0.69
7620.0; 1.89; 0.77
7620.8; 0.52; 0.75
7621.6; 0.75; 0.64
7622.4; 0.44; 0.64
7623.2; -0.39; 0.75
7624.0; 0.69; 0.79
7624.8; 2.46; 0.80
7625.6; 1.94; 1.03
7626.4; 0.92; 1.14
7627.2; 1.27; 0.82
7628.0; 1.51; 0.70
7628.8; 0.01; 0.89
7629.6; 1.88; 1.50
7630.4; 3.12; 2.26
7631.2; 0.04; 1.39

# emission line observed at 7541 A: H-alpha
